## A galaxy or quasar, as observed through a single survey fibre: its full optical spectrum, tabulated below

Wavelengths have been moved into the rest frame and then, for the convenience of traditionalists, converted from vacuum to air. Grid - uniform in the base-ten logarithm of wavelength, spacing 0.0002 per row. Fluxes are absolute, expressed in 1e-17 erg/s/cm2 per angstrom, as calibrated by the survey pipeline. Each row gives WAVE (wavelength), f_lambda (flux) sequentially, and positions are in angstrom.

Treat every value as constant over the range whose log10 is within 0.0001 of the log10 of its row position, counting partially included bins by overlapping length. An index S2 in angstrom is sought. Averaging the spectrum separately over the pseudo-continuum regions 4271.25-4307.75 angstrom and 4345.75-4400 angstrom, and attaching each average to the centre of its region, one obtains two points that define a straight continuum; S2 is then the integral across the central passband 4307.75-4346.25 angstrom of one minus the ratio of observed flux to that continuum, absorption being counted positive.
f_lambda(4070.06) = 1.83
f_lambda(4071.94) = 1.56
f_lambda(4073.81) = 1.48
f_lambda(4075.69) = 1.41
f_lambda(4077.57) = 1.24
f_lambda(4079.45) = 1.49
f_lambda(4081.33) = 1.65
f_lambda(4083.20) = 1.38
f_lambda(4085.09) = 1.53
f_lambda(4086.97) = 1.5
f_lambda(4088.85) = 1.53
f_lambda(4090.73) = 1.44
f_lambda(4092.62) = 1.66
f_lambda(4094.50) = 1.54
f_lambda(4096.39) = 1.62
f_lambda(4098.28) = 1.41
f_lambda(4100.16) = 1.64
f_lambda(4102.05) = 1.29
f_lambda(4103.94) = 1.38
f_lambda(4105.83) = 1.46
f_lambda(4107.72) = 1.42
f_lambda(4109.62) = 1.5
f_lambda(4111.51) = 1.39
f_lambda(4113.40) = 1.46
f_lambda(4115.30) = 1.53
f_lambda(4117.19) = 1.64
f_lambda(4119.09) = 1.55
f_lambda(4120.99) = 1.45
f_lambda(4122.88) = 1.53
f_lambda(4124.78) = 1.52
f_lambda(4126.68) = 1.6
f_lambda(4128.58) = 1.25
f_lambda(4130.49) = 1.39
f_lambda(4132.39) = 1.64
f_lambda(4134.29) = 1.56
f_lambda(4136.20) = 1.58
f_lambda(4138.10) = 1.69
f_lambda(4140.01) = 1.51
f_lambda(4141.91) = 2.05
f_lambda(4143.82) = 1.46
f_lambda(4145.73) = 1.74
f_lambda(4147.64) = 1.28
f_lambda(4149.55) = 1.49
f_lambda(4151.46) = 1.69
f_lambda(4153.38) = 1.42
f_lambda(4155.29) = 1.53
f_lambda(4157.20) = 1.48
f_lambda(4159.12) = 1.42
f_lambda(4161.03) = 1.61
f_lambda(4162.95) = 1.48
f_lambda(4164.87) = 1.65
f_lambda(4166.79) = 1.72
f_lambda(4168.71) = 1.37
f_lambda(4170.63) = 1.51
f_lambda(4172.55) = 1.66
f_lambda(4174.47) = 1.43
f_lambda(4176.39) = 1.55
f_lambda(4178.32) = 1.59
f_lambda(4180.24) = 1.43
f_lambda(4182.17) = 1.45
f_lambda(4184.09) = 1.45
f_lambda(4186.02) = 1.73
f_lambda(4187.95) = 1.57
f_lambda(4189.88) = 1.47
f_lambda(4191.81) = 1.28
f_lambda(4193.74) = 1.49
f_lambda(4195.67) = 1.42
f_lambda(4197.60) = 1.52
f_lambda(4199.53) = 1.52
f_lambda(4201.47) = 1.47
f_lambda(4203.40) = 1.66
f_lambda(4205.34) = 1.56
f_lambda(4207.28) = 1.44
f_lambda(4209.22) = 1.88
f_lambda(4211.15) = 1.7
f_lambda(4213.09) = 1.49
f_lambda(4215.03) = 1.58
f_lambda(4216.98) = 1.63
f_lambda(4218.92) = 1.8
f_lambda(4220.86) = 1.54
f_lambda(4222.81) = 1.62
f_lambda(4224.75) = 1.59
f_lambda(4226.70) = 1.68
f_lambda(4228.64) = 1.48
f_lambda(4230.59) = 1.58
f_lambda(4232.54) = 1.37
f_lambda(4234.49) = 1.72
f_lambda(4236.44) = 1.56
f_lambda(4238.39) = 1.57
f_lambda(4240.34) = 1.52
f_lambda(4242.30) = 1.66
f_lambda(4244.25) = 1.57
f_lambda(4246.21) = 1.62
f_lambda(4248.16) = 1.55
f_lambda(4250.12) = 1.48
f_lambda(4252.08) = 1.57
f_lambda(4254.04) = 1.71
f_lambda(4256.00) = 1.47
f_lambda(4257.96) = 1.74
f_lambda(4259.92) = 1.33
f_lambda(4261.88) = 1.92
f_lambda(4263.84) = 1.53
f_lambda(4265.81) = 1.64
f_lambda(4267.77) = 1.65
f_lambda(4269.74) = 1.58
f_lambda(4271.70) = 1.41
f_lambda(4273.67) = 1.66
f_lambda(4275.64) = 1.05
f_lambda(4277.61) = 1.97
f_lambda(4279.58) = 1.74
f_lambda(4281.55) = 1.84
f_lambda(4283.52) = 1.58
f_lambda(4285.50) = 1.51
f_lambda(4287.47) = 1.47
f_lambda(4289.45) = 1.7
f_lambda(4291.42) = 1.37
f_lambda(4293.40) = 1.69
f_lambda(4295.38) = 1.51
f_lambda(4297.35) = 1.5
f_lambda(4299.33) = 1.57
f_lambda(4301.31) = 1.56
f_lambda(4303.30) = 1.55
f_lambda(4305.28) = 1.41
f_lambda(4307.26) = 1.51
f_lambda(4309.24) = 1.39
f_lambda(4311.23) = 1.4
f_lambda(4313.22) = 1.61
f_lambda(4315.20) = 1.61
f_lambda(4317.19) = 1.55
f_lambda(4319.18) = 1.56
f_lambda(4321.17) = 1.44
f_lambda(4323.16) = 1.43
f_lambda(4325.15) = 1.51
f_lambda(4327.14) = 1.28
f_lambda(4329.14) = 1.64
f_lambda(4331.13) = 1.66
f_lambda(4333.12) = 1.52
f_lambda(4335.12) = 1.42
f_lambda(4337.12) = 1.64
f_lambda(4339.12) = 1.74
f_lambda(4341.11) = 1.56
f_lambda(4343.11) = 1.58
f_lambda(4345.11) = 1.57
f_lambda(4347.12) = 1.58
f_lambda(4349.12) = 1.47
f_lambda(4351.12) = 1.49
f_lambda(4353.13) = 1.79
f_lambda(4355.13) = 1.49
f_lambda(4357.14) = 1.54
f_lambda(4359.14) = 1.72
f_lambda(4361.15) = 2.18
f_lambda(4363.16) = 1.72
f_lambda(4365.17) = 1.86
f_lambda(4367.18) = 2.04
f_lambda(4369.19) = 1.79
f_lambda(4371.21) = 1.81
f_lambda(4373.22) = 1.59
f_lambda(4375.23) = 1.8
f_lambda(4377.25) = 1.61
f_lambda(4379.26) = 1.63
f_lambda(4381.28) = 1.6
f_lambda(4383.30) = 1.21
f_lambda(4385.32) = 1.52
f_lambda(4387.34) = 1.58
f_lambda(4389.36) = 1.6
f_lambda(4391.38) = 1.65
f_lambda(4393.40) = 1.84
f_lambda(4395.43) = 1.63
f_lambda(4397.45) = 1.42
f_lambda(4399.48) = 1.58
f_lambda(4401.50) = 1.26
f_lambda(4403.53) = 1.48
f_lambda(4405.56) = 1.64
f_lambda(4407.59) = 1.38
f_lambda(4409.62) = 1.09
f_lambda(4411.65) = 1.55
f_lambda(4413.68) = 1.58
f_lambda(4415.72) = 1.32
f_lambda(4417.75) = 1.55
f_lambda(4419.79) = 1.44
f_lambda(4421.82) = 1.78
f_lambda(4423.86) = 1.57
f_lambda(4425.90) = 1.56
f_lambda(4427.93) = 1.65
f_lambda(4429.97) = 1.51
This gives 1.7 angstrom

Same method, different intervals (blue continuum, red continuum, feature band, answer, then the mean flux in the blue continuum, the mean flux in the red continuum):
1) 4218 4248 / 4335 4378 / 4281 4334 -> 3.8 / 1.59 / 1.69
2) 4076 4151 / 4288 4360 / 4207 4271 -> -2.9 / 1.51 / 1.54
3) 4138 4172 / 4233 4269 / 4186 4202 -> 0.9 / 1.56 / 1.6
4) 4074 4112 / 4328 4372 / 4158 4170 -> -0.1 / 1.47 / 1.67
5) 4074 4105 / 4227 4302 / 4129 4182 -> -1.1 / 1.48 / 1.58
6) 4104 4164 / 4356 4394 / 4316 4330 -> 1.5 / 1.52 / 1.7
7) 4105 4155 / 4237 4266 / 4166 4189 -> 0.3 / 1.53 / 1.59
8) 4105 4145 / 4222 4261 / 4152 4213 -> 0.8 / 1.53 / 1.57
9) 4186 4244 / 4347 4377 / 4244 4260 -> 0.3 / 1.57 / 1.73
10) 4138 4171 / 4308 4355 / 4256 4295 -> -1.2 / 1.56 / 1.54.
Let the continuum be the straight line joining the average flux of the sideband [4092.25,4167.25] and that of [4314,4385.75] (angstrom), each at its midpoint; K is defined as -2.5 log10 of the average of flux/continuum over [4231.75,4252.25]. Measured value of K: 0.007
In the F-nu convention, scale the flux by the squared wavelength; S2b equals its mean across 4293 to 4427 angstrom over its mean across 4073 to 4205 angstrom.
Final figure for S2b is 1.15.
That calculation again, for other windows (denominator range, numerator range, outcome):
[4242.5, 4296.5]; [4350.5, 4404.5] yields 1.09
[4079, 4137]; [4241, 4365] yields 1.15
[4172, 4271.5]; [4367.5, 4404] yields 1.10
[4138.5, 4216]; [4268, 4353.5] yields 1.07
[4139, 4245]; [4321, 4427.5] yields 1.11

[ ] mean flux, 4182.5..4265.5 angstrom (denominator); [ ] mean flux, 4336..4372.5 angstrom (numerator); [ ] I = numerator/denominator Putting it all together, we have 1.1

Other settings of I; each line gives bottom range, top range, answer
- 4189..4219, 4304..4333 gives 0.97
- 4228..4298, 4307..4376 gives 1.02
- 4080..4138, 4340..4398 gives 1.10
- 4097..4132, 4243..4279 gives 1.08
